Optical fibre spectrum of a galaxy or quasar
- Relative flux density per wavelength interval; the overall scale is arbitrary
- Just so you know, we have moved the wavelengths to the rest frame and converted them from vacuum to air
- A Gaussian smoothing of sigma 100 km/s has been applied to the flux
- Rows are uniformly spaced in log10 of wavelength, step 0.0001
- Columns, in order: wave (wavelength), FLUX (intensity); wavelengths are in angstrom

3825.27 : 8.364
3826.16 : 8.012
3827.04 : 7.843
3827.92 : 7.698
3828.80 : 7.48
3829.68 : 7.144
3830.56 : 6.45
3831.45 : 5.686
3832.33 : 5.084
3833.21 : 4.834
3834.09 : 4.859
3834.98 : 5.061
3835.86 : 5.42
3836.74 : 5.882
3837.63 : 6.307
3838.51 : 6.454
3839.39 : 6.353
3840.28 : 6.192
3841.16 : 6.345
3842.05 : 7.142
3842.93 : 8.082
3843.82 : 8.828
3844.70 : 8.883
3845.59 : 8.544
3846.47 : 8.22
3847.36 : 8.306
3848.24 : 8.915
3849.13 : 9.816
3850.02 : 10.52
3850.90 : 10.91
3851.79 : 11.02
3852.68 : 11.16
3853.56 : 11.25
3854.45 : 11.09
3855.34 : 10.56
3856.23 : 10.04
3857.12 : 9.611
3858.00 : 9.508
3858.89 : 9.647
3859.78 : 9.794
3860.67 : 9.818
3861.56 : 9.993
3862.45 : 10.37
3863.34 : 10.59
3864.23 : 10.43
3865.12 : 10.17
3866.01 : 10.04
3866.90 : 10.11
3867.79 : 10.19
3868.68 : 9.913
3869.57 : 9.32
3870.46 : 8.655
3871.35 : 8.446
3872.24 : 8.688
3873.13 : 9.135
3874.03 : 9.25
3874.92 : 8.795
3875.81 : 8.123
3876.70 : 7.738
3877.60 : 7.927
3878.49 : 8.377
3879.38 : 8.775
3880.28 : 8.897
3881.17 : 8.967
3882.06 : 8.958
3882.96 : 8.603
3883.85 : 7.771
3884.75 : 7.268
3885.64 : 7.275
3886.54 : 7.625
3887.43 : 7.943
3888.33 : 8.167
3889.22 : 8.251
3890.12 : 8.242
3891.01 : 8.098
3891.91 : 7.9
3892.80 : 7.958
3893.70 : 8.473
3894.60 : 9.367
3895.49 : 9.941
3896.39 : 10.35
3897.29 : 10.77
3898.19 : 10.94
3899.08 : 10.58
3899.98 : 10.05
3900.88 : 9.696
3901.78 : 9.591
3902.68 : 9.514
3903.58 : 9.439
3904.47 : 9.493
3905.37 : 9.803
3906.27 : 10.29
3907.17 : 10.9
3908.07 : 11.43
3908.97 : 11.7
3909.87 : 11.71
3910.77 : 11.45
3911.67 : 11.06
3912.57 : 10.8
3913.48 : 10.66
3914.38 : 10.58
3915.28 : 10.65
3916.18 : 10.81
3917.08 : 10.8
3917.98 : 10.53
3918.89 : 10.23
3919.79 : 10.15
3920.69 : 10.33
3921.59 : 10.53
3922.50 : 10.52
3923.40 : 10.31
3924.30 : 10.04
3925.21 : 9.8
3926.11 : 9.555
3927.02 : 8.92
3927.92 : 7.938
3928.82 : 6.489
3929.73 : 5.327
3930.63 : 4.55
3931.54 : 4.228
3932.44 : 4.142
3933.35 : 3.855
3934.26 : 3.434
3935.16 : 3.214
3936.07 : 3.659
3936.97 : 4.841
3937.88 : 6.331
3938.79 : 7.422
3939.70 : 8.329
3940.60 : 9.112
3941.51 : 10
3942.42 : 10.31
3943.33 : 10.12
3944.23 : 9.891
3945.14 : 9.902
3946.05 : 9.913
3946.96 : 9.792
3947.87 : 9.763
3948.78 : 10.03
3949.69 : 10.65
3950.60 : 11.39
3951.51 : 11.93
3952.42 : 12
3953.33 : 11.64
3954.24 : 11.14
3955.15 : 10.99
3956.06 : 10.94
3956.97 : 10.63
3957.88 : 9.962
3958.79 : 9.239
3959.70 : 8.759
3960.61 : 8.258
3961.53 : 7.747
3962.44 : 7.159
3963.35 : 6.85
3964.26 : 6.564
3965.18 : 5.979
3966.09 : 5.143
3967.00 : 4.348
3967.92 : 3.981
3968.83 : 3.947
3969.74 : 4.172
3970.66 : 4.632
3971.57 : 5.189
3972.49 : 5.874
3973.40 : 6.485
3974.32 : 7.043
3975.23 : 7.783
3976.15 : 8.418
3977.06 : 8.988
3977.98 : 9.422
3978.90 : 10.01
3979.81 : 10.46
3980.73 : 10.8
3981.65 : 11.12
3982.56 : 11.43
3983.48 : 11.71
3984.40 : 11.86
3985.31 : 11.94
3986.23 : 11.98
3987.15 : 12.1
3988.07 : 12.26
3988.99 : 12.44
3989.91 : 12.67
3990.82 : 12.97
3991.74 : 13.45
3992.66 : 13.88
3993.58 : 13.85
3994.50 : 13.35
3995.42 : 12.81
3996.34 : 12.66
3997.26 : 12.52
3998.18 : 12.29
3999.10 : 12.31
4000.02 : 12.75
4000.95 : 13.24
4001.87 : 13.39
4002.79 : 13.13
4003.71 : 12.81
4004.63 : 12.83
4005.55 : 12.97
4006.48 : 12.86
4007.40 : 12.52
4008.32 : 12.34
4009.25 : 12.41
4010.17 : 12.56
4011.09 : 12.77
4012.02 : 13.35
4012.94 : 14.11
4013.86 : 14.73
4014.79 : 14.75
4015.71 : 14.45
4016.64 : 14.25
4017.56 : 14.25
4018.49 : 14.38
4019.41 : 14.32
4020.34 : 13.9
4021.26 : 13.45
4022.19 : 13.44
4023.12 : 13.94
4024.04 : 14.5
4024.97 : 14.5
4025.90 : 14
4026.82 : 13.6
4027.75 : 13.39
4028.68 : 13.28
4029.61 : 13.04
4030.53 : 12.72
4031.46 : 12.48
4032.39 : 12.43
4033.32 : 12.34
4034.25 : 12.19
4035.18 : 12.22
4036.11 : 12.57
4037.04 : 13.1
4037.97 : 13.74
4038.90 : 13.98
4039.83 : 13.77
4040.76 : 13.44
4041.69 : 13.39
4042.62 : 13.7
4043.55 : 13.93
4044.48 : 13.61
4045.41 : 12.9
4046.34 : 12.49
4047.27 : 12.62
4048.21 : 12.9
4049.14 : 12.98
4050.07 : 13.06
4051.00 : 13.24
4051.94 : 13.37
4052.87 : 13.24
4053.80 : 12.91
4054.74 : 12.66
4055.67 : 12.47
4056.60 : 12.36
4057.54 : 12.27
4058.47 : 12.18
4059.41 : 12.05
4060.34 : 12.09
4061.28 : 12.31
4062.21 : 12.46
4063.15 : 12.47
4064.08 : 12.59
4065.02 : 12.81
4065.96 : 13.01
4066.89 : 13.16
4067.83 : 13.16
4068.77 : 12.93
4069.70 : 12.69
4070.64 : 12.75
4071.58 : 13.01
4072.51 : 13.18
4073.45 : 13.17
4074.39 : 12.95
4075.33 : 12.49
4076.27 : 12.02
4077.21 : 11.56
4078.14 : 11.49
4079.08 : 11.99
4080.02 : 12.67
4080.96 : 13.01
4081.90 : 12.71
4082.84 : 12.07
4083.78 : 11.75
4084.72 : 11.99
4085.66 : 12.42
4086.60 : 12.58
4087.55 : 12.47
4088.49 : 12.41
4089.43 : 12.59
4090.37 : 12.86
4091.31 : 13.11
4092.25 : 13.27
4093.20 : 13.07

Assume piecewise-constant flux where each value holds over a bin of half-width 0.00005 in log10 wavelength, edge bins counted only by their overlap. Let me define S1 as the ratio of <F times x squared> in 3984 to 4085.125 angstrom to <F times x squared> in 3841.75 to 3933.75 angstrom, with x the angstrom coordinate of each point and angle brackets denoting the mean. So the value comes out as 1.50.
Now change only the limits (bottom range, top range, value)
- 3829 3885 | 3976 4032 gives 1.61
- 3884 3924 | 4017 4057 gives 1.45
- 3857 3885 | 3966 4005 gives 1.20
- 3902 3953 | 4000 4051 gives 1.54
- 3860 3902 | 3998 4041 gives 1.57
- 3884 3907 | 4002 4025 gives 1.58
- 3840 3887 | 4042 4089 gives 1.53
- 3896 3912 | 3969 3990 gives 0.93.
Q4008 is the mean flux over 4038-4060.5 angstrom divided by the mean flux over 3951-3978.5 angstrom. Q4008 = 1.66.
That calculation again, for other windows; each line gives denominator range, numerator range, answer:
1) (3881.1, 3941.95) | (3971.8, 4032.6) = 1.41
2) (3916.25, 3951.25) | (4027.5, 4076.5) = 1.54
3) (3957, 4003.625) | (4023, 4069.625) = 1.32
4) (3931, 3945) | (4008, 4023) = 2.06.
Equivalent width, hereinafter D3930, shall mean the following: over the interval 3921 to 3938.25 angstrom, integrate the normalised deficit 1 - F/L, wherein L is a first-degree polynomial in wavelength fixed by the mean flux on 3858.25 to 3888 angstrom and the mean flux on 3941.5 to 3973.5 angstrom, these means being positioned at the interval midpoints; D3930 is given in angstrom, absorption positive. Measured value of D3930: 3.8 angstrom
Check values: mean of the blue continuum 9.01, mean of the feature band 6.75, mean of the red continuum 8.48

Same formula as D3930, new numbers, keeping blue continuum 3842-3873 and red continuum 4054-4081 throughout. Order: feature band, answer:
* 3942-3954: 0.39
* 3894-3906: 0.38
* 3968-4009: 2.18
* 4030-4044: -1.07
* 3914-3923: 0.01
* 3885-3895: 2.02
